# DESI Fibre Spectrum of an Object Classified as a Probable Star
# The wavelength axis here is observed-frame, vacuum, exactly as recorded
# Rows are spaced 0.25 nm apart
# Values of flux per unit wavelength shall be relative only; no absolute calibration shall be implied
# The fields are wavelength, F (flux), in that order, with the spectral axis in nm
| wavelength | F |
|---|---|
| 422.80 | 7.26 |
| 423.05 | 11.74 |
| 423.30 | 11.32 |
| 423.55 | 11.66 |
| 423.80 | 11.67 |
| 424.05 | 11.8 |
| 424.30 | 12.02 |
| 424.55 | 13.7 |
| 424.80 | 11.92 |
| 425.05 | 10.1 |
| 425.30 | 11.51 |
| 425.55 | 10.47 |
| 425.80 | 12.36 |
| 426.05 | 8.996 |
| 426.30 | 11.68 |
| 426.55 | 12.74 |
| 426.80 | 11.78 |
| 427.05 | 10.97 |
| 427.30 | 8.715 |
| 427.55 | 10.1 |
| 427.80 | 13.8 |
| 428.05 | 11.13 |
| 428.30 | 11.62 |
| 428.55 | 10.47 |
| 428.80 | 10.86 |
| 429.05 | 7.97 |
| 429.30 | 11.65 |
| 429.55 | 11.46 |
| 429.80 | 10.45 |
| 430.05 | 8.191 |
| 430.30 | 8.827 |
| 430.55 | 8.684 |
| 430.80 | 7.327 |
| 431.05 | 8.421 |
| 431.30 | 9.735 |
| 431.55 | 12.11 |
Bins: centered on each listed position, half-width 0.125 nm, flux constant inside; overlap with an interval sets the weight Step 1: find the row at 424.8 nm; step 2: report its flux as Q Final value 11.92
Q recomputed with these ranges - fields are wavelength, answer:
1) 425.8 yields 12.36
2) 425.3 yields 11.51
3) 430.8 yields 7.327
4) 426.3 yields 11.68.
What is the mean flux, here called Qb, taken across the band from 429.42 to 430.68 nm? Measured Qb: 9.52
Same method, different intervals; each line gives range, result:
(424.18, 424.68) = 12.9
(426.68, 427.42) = 10.5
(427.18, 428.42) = 11.1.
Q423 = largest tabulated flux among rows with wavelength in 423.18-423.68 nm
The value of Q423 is 11.66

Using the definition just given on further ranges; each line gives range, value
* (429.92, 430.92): 8.827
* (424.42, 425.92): 13.7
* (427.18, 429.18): 13.8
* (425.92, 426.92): 12.74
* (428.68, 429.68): 11.65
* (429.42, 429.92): 11.46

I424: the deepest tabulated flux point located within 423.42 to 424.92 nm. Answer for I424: 11.66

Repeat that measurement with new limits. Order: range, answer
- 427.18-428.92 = 8.715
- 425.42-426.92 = 8.996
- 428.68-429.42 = 7.97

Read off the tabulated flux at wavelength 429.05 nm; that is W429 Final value 7.97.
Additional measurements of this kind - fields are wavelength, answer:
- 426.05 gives 8.996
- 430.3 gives 8.827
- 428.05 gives 11.13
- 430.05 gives 8.191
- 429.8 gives 10.45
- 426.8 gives 11.78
